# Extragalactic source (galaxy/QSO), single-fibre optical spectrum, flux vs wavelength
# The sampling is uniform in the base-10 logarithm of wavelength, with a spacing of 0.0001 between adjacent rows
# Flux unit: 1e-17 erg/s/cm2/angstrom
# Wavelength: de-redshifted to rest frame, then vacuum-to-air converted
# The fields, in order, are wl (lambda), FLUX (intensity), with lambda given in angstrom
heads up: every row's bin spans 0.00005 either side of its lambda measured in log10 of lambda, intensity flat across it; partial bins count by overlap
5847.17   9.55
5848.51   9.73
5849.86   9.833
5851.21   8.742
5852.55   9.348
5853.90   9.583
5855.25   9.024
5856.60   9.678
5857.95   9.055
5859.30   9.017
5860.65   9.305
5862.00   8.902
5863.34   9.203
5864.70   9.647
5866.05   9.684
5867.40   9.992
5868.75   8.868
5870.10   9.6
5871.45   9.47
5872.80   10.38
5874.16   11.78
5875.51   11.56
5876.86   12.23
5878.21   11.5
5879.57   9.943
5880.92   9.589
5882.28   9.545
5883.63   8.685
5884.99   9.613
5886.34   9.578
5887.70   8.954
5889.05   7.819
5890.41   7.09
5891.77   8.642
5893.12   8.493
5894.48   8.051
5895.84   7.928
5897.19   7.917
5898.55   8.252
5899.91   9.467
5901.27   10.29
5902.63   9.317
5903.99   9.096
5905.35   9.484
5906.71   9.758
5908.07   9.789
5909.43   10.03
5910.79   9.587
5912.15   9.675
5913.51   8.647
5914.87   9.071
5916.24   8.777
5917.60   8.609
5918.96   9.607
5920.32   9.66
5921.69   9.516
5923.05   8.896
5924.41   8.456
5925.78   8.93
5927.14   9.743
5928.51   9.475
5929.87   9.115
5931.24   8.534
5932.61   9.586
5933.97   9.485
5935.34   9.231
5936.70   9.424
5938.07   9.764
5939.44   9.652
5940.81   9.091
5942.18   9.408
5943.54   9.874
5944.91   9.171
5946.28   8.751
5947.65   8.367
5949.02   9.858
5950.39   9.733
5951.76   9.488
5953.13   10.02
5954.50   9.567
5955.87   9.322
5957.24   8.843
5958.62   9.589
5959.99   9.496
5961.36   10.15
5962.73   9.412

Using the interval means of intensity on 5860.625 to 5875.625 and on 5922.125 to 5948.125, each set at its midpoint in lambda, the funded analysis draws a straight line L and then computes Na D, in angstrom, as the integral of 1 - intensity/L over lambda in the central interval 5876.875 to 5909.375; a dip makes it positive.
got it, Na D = 1.5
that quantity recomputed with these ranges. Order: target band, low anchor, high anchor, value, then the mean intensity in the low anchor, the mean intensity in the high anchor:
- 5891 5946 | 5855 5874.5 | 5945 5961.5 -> 1.60 angstrom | 9.55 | 9.4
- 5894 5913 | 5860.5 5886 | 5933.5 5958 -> 1.05 angstrom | 9.98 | 9.39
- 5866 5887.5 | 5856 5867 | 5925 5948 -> -1.84 angstrom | 9.32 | 9.28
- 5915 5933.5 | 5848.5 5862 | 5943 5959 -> 0.39 angstrom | 9.28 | 9.37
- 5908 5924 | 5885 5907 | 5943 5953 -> -0.53 angstrom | 8.77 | 9.35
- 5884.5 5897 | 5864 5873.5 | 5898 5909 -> 1.45 angstrom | 9.66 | 9.46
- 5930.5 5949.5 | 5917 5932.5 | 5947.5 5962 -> 0.11 angstrom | 9.16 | 9.53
